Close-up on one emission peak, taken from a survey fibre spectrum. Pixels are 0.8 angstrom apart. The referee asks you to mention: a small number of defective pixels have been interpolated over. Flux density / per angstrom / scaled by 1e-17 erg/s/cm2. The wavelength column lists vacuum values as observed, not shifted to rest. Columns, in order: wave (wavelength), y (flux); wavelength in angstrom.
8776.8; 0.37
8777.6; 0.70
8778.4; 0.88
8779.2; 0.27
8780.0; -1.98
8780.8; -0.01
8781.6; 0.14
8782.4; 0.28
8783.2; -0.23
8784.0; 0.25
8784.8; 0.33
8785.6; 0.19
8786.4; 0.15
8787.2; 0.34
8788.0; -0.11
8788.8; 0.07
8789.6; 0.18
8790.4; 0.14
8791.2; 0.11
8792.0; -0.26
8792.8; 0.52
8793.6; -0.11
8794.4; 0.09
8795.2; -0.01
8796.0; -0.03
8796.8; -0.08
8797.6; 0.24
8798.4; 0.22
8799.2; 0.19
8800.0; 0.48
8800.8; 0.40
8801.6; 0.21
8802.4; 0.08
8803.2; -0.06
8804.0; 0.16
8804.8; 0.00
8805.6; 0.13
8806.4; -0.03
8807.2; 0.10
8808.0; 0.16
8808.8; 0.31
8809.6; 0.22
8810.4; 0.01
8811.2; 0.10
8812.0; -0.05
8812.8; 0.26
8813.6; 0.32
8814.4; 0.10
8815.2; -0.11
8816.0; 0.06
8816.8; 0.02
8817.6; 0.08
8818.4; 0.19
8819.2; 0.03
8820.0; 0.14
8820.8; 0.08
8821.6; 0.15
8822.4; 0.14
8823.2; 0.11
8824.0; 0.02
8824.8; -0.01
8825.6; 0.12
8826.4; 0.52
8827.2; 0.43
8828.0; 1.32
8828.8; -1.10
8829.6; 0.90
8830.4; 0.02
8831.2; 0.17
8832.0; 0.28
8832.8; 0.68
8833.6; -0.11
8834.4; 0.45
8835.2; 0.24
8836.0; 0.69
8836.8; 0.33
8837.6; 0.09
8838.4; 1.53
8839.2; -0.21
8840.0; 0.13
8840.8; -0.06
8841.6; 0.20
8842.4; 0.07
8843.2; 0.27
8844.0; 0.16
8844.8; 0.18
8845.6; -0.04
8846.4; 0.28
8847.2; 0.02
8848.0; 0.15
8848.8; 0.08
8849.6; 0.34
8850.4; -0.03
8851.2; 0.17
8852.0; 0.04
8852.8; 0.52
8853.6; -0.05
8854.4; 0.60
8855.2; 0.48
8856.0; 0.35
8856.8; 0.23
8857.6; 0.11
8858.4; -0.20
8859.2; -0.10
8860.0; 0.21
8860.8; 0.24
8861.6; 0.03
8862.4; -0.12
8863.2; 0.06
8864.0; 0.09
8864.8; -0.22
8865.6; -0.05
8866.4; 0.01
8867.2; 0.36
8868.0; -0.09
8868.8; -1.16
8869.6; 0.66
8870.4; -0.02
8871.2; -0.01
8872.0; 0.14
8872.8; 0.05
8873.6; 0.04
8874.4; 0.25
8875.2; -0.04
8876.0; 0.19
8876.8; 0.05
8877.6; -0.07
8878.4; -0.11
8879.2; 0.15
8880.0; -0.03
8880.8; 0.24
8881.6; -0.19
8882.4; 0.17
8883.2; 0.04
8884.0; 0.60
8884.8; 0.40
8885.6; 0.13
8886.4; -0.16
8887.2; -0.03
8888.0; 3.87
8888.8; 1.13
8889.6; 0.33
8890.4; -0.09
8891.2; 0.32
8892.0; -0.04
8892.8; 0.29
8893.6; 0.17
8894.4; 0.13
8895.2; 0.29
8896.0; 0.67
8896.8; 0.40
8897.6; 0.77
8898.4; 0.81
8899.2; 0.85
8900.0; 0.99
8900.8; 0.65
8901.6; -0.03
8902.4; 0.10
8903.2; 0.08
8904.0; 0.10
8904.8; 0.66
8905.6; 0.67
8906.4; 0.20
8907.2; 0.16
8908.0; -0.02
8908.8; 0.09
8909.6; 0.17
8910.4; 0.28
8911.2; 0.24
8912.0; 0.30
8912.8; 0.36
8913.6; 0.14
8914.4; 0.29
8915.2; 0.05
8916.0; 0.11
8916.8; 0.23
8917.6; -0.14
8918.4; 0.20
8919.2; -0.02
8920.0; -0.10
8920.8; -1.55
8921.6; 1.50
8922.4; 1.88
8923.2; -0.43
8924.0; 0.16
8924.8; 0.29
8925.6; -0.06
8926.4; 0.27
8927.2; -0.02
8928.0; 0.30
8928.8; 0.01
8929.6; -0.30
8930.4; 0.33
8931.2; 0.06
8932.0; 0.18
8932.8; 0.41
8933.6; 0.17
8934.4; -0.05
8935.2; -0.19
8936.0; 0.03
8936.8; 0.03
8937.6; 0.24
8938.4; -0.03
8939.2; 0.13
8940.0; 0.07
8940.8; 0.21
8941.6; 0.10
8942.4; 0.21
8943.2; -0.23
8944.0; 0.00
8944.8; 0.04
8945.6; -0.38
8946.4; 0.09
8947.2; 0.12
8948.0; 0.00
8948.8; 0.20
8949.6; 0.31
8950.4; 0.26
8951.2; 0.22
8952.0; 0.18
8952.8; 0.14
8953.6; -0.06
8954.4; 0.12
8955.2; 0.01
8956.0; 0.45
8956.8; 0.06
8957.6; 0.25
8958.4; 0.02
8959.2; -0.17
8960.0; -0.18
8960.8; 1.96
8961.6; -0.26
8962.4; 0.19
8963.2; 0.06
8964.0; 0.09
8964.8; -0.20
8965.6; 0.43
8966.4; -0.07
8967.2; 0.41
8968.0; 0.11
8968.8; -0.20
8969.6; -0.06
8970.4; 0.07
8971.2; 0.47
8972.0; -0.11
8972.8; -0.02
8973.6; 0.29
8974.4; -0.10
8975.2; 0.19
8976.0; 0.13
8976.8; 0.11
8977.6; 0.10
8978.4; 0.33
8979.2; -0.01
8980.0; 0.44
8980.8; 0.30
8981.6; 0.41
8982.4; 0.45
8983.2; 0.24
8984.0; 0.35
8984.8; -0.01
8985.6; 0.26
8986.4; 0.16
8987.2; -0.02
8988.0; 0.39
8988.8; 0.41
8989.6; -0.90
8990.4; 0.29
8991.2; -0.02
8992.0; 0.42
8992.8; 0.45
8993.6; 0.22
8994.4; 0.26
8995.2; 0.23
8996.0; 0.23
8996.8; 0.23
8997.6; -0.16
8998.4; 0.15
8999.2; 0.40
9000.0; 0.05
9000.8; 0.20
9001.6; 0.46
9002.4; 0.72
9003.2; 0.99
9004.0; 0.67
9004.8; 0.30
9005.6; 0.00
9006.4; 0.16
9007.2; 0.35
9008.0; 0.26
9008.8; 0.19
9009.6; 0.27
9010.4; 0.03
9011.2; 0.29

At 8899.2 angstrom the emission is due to H-beta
